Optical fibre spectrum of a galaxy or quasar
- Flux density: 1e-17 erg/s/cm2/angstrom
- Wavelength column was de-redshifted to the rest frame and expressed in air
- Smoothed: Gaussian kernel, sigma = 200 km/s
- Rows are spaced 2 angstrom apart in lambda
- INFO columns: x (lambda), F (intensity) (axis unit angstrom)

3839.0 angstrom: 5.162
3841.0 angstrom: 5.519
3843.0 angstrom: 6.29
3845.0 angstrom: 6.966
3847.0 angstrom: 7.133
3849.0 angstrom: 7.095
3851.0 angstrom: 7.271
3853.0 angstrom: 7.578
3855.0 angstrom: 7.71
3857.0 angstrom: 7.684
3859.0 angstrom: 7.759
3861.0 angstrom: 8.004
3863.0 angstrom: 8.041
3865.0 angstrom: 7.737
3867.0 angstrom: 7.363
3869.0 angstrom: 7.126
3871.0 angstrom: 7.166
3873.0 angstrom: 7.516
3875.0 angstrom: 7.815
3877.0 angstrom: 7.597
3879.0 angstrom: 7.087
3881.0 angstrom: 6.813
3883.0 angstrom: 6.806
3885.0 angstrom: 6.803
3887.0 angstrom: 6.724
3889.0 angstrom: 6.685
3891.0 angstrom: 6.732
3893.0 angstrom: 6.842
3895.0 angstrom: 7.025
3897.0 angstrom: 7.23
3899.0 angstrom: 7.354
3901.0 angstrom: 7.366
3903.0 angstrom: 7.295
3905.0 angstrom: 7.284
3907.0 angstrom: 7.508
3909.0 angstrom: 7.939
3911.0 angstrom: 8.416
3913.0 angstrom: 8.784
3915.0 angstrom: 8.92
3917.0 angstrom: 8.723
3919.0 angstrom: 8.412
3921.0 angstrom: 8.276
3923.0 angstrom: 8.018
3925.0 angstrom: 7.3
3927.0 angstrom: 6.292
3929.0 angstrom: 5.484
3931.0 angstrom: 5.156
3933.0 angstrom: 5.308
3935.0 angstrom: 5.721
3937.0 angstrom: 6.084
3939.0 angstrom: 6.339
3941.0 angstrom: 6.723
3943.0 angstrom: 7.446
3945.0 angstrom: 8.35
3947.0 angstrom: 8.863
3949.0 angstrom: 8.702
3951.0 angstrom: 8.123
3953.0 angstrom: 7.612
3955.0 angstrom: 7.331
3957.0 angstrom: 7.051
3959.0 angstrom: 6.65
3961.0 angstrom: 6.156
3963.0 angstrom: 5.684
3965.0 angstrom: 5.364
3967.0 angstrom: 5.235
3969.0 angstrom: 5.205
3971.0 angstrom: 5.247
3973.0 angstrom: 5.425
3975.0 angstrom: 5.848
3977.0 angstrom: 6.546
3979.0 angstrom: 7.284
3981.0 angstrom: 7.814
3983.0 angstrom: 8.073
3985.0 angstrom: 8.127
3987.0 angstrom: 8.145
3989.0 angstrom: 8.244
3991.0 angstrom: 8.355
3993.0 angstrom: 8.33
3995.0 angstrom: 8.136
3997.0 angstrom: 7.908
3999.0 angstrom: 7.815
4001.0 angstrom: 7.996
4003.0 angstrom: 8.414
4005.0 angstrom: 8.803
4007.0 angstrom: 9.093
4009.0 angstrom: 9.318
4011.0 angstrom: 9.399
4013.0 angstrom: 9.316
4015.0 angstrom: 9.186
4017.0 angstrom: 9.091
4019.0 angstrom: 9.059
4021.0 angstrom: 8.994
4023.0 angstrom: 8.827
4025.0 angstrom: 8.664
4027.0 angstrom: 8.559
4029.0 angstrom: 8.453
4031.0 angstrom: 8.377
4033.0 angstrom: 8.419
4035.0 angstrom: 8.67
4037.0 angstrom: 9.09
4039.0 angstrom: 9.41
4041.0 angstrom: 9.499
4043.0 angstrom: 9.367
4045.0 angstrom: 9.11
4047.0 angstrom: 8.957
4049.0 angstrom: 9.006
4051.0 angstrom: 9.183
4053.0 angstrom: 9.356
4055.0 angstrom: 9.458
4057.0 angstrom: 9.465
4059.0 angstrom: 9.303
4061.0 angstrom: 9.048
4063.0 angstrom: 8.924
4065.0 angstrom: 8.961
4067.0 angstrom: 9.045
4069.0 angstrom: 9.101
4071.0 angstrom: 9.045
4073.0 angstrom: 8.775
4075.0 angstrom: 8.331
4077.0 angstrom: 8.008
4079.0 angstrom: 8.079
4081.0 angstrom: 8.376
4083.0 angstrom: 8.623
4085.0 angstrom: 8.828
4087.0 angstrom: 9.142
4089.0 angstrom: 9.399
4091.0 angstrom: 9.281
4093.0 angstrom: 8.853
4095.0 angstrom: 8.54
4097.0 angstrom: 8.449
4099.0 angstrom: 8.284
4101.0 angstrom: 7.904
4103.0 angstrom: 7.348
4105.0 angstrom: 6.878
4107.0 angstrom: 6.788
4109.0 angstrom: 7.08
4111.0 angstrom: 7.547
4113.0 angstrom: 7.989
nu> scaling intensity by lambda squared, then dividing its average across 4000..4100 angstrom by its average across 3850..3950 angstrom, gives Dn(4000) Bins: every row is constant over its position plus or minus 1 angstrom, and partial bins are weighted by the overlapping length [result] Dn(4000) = 1.31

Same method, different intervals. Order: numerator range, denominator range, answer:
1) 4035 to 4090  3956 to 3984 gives 1.50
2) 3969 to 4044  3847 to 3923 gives 1.17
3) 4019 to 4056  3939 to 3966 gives 1.30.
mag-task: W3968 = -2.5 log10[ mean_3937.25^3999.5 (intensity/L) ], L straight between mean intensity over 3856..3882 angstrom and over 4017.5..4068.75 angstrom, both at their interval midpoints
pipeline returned 0.172 mag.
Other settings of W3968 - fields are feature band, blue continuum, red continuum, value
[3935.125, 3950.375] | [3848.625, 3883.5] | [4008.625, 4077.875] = 0.101 mag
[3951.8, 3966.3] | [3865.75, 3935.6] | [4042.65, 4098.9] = 0.191 mag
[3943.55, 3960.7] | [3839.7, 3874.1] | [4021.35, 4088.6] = 0.041 mag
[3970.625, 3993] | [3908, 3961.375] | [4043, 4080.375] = 0.094 mag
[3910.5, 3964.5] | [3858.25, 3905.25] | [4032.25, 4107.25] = 0.068 mag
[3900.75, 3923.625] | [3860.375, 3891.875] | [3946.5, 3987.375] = -0.146 mag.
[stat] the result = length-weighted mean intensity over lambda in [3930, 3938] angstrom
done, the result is 5.57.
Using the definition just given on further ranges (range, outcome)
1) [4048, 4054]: 9.18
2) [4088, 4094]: 9.18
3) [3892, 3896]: 6.93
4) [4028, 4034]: 8.42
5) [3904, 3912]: 7.79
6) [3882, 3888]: 6.78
